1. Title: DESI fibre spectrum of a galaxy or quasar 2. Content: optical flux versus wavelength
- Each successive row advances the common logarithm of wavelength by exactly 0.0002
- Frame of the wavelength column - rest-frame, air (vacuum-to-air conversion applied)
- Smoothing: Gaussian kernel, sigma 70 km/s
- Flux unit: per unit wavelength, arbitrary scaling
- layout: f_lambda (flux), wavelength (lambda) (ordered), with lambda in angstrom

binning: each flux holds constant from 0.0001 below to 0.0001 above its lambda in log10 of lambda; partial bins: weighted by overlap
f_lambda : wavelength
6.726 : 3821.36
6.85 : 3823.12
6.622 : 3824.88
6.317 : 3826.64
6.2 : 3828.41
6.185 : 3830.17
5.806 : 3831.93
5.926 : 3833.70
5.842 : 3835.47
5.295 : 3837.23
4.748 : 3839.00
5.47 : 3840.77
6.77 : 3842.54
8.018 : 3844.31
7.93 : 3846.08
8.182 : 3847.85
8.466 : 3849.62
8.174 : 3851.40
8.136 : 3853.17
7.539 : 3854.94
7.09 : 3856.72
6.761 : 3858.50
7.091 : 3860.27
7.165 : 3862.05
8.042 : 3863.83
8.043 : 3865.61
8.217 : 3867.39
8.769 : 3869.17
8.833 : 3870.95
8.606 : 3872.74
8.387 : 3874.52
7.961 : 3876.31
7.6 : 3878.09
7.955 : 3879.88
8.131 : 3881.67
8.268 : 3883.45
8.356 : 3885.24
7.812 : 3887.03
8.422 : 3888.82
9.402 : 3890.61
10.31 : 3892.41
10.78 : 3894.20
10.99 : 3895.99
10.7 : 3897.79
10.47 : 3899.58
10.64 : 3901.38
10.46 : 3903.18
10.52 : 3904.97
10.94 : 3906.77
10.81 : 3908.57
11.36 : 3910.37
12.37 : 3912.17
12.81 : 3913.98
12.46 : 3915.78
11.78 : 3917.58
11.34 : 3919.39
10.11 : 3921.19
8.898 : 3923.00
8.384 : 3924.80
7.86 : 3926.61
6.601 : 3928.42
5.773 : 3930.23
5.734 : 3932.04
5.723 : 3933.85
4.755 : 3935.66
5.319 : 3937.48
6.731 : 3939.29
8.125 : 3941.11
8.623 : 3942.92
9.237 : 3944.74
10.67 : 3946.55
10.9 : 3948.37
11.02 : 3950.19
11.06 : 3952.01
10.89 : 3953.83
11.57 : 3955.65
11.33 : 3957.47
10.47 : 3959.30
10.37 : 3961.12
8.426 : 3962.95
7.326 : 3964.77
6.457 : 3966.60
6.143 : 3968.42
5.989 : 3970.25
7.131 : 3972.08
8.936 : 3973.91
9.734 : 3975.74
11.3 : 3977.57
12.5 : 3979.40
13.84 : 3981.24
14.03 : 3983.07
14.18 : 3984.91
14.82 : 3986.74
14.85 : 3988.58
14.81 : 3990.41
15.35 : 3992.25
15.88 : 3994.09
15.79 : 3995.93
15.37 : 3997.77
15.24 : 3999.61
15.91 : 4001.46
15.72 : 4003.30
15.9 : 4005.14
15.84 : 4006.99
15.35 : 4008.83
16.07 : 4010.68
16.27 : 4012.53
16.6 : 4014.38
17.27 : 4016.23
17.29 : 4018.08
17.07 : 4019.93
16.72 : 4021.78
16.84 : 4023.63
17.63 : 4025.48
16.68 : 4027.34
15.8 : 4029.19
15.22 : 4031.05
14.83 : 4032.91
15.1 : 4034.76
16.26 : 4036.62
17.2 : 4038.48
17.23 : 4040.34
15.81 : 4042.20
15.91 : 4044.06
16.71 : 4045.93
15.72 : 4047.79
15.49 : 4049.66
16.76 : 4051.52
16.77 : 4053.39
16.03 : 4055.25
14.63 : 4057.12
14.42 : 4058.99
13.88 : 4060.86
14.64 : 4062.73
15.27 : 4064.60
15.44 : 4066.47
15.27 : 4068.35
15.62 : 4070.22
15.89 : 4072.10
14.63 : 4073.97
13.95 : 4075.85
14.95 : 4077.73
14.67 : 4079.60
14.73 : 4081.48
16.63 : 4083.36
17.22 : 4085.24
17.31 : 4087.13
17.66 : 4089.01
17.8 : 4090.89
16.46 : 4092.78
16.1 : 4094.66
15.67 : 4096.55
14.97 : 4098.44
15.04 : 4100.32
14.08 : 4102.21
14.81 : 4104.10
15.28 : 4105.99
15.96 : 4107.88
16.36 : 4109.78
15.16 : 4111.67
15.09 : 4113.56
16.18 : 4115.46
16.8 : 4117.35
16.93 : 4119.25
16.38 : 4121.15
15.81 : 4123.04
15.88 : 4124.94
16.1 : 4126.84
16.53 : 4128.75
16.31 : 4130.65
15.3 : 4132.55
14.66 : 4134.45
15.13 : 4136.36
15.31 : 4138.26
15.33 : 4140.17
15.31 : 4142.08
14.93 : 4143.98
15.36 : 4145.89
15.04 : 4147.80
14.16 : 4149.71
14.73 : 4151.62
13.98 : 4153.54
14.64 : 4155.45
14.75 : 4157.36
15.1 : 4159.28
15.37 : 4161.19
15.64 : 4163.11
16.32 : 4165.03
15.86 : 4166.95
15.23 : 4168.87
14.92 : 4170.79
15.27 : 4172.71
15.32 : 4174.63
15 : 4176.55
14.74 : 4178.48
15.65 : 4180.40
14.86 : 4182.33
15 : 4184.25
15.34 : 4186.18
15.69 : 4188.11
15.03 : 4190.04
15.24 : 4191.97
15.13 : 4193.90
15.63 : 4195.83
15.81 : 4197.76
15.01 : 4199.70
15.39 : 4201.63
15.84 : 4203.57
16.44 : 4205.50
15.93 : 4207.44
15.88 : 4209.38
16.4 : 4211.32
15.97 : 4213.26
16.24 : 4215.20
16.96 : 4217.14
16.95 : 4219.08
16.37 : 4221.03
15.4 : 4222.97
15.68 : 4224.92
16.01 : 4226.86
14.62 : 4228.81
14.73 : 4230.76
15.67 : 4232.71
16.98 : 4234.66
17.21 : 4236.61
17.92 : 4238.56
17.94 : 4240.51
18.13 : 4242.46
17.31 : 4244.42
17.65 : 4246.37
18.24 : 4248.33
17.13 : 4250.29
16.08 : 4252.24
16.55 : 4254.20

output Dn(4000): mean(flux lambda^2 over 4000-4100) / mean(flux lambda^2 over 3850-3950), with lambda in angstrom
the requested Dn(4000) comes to 1.9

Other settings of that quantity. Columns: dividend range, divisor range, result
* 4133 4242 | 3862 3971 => 1.96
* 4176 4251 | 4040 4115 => 1.10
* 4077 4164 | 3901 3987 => 1.76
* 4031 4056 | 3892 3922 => 1.55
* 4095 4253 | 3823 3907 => 2.29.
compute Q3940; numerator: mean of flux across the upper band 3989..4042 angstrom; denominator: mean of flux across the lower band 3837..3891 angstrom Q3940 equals 2.1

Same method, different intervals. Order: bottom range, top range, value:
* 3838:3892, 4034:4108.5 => 2.00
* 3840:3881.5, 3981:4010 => 1.95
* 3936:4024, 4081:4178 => 1.26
